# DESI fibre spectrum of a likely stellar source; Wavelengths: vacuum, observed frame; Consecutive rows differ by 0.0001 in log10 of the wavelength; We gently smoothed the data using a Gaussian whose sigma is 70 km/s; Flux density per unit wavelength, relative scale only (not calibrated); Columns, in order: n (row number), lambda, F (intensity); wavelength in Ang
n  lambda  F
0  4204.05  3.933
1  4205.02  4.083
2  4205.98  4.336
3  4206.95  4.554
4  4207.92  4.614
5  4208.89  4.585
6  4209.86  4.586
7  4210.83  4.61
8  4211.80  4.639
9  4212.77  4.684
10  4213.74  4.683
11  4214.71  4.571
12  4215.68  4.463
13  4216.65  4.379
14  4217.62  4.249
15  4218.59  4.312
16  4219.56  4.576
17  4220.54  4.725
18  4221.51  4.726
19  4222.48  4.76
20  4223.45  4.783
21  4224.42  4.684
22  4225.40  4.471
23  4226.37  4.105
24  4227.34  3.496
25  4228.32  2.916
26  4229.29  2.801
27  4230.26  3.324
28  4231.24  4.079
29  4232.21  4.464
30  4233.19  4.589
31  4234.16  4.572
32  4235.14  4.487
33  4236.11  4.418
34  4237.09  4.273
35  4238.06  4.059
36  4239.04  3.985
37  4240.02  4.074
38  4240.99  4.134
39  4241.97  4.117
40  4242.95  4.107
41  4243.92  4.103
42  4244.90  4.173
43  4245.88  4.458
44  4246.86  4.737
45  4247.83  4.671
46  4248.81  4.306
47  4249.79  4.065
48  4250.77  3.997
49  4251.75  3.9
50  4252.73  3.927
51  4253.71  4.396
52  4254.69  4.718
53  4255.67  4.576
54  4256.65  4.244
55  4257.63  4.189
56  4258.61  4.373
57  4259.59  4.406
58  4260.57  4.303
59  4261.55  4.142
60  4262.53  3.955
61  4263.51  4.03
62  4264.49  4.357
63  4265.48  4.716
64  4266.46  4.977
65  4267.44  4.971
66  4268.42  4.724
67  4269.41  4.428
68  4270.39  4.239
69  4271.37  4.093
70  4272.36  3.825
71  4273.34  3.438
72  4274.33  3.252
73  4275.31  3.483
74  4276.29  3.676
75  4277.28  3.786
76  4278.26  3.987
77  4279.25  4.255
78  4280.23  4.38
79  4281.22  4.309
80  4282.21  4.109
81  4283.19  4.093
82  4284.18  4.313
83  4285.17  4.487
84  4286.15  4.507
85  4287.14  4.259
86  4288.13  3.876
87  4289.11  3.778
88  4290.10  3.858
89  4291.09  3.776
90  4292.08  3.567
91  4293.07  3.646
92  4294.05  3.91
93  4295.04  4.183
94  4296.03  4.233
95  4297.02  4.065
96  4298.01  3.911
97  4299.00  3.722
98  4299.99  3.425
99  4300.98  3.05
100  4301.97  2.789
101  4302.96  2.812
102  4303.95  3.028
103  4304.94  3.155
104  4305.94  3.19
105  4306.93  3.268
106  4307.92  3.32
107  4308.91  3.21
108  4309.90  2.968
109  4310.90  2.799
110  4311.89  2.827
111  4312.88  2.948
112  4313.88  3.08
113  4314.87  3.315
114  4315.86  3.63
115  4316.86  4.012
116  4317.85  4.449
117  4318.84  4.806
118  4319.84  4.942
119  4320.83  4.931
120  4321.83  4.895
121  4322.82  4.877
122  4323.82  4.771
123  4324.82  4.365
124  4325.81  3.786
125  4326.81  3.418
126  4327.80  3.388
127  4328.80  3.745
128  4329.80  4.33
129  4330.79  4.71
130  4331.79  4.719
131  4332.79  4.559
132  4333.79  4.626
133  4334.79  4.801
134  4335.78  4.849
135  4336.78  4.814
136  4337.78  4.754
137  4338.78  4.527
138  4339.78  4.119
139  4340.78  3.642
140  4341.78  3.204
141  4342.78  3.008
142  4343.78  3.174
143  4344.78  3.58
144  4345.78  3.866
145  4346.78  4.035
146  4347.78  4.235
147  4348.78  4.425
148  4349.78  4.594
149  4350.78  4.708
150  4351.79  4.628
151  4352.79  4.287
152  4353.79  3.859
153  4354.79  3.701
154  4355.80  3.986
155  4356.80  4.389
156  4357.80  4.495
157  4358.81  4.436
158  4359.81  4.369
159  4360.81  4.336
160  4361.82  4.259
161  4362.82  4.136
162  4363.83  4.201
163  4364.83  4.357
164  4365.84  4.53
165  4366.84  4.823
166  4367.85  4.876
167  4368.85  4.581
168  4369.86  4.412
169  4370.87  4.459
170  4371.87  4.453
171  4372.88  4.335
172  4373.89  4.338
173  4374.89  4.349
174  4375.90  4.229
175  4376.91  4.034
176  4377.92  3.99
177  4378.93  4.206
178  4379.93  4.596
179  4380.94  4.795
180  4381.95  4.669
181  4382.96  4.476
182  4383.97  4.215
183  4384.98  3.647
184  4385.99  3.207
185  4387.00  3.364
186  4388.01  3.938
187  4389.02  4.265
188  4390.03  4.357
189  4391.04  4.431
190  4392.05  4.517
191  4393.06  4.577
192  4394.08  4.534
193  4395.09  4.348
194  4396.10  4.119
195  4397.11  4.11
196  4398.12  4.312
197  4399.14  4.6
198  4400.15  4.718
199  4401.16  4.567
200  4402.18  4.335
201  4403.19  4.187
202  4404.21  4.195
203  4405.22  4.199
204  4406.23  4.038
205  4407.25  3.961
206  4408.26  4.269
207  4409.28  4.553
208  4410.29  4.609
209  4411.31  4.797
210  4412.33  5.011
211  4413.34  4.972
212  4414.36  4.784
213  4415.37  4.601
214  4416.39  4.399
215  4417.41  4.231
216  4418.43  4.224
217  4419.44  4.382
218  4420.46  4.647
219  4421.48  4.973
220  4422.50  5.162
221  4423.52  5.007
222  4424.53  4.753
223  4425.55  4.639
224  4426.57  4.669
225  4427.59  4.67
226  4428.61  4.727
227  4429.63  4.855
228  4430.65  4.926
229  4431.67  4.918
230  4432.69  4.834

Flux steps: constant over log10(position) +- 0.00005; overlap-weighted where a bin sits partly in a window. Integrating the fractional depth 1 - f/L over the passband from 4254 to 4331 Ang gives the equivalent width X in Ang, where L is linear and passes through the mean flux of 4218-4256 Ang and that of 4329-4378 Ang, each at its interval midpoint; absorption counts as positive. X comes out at 5.5 Ang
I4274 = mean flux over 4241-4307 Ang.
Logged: 4.03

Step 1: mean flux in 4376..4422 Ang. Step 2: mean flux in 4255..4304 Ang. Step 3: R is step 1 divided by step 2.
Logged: 1.08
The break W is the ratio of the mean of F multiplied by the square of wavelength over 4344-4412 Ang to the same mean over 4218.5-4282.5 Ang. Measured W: 1.08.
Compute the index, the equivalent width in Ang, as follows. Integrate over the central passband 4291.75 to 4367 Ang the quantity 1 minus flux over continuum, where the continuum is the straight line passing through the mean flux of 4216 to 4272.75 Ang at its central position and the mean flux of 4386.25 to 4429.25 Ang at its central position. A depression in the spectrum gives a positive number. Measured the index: 6.8 Ang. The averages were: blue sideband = 4.27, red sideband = 4.46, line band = 3.98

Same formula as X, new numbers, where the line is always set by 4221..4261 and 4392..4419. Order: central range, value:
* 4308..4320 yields 2.2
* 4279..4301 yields 1.4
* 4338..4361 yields 1.5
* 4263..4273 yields -0.4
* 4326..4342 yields 0.3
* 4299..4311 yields 3.3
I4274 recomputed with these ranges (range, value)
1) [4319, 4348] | 4.24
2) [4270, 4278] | 3.73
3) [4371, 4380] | 4.28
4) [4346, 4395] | 4.3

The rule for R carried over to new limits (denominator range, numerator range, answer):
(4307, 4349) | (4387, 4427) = 1.12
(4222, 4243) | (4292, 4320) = 0.85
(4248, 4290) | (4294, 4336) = 0.92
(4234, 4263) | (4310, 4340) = 0.98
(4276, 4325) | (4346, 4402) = 1.13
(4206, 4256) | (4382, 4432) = 1.03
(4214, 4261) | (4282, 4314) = 0.84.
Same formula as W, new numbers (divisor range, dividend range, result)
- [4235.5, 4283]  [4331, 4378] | 1.06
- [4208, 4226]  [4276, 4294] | 0.91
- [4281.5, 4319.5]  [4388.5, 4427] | 1.30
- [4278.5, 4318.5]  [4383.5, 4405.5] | 1.20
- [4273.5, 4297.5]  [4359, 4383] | 1.15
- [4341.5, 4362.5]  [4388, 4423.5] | 1.12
